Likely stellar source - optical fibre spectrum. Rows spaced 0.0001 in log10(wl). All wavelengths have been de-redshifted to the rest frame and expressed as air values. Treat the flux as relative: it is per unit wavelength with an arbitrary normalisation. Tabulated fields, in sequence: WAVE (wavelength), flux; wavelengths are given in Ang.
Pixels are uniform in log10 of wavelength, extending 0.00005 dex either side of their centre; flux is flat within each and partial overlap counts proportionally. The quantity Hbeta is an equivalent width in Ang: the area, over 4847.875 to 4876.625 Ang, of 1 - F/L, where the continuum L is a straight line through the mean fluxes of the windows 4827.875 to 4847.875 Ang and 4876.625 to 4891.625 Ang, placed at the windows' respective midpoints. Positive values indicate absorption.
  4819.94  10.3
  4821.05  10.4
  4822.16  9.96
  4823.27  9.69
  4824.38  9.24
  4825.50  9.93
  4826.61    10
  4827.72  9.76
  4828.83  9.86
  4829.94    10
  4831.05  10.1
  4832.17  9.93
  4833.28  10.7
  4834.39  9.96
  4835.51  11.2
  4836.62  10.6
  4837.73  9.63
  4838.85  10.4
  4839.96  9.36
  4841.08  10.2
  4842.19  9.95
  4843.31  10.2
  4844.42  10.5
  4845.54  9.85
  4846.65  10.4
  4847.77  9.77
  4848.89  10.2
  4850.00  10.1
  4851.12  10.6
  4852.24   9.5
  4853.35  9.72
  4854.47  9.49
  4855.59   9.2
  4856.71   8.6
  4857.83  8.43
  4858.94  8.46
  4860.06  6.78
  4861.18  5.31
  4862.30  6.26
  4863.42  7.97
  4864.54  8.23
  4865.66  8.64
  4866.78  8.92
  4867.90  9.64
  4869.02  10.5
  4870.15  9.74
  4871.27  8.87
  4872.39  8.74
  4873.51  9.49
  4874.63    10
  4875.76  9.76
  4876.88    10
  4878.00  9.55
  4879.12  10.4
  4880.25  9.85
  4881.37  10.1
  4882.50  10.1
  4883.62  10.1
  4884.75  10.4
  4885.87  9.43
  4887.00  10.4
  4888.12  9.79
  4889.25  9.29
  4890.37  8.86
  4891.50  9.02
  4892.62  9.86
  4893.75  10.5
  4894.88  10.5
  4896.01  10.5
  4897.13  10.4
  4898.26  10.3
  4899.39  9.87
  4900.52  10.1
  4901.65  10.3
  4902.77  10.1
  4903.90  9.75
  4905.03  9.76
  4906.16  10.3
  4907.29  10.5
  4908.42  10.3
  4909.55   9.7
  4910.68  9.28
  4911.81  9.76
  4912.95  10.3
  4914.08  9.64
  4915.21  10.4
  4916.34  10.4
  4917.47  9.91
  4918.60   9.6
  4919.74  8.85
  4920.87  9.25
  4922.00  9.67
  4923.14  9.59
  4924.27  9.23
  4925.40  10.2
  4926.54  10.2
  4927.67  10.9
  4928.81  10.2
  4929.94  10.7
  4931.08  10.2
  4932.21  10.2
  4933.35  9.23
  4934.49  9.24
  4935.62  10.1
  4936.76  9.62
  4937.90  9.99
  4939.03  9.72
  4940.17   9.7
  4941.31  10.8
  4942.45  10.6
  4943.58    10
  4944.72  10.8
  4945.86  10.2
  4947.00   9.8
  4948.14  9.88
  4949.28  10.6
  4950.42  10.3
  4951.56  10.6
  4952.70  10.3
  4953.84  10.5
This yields 3.0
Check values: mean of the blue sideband 10.1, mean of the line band 8.95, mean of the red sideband 9.83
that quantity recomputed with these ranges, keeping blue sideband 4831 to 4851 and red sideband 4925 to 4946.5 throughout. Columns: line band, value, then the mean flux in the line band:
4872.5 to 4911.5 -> 0.8 Ang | 9.94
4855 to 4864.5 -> 2.3 Ang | 7.66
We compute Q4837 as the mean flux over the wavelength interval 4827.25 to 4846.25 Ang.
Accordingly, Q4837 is 10.1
